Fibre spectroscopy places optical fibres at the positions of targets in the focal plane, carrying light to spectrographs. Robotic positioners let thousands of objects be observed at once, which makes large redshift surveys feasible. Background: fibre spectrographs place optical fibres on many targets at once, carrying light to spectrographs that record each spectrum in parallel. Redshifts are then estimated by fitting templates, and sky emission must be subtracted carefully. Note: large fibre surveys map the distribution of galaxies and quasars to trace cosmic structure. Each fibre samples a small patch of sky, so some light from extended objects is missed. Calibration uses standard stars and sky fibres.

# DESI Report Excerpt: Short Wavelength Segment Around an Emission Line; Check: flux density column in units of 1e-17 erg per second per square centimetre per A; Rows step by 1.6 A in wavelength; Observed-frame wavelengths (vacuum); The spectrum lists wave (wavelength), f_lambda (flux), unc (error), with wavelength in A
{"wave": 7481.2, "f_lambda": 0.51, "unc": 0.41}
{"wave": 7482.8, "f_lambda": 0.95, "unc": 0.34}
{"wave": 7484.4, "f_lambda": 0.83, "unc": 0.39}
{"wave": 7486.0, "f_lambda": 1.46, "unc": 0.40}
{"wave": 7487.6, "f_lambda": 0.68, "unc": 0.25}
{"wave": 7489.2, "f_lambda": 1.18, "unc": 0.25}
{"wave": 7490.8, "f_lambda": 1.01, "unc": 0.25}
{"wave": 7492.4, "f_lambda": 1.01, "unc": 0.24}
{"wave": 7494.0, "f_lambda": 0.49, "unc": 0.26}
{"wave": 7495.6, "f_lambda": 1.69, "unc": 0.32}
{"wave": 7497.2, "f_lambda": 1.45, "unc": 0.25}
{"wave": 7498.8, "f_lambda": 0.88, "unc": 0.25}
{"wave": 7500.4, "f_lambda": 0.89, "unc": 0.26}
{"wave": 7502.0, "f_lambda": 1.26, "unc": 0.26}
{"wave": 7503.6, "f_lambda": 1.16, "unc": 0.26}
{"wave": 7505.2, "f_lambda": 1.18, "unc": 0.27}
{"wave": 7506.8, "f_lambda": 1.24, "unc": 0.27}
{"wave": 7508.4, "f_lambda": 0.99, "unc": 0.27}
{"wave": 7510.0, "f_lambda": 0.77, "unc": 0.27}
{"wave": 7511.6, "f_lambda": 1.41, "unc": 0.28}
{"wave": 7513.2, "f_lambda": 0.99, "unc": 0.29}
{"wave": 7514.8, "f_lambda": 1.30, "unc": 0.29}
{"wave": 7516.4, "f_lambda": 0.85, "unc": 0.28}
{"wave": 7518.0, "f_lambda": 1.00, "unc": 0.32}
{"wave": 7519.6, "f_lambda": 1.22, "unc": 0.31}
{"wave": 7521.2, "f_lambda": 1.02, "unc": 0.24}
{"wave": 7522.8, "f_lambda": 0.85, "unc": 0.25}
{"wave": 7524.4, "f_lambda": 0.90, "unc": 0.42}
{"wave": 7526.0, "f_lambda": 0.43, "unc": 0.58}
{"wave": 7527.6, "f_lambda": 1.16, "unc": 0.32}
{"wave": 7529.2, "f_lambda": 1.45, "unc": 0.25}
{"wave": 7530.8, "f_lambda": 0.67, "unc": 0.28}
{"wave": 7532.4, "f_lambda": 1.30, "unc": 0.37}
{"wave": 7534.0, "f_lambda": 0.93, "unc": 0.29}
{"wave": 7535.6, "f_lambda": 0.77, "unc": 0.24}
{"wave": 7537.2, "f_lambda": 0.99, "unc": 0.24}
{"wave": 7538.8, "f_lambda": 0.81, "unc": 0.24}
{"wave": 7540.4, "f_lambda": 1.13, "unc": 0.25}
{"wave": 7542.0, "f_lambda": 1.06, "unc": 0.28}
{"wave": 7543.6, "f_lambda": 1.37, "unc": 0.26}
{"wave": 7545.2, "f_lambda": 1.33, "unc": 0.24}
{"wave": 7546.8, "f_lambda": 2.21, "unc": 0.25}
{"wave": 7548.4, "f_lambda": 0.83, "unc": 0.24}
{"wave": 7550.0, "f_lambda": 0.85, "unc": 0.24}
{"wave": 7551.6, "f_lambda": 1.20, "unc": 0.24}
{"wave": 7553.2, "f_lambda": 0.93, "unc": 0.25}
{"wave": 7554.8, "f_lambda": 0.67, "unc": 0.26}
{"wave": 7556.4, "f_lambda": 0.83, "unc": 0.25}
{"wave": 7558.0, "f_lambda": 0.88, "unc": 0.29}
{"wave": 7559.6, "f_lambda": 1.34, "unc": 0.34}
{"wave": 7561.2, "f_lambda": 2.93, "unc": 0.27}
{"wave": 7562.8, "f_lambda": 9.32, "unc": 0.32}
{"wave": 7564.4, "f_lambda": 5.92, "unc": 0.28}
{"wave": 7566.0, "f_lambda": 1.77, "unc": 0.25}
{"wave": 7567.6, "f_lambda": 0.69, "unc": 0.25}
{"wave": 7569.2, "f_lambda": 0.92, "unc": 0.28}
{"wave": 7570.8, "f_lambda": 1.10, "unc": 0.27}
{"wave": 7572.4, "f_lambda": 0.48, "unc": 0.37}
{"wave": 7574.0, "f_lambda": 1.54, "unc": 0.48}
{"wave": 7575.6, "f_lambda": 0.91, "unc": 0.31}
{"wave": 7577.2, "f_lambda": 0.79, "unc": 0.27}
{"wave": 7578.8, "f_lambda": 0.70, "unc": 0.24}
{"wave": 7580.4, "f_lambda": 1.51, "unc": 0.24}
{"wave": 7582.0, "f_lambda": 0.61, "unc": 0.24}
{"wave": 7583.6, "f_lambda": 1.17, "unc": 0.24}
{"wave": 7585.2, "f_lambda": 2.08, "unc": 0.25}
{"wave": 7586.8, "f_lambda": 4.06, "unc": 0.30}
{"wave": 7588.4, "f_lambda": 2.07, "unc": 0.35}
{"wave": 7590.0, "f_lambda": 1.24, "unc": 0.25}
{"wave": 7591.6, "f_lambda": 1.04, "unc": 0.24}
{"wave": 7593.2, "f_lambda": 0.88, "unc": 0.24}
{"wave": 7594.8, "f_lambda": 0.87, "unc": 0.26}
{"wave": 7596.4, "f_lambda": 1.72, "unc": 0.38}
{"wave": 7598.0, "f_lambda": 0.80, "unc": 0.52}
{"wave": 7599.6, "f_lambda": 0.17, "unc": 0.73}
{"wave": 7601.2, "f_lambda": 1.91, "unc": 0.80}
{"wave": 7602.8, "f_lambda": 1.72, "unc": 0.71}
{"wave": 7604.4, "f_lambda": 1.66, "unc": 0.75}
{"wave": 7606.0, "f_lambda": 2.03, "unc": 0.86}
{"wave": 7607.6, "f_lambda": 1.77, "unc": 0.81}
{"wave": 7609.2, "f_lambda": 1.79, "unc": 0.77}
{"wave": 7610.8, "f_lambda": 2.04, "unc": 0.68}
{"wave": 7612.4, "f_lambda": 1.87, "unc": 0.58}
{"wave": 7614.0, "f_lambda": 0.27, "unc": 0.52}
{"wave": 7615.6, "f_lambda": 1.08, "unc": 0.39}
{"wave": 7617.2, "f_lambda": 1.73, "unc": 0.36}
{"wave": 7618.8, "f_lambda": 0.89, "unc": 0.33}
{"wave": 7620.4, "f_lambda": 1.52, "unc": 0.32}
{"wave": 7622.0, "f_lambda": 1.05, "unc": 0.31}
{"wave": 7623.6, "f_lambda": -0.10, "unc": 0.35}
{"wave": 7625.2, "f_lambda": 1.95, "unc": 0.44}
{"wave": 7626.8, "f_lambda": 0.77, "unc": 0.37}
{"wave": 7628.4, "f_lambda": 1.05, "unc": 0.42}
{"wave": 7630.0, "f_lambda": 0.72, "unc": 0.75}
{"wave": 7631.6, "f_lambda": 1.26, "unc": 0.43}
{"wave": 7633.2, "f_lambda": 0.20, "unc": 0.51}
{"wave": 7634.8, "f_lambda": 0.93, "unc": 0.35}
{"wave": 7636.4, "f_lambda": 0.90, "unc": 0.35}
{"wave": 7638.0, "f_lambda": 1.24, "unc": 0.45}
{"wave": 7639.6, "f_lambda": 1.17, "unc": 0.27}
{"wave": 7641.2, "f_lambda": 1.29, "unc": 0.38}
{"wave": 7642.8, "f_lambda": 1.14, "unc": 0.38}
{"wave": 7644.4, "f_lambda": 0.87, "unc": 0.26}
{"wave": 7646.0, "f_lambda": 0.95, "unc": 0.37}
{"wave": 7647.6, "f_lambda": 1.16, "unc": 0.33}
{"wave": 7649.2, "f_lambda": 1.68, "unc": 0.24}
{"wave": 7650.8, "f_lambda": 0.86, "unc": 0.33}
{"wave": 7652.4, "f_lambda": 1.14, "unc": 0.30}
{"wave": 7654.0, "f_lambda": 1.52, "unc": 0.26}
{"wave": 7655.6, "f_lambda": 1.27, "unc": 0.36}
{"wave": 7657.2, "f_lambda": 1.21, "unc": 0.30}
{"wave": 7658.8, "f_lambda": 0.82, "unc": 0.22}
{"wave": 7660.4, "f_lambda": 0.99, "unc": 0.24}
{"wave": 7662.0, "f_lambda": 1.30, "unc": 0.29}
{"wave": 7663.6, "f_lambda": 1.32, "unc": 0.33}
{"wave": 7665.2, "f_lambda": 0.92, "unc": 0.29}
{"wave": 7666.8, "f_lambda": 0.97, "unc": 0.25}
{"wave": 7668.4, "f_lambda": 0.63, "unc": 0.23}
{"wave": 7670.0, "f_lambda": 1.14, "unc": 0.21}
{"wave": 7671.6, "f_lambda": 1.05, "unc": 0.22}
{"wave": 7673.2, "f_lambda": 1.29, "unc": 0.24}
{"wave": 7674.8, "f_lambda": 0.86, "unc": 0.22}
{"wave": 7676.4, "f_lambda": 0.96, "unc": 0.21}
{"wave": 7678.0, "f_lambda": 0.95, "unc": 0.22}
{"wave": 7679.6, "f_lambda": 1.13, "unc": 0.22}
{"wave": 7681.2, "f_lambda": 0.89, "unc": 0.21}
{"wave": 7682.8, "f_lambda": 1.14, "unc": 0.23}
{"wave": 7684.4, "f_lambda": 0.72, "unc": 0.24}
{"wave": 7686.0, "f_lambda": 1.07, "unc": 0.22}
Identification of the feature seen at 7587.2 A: [N II]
